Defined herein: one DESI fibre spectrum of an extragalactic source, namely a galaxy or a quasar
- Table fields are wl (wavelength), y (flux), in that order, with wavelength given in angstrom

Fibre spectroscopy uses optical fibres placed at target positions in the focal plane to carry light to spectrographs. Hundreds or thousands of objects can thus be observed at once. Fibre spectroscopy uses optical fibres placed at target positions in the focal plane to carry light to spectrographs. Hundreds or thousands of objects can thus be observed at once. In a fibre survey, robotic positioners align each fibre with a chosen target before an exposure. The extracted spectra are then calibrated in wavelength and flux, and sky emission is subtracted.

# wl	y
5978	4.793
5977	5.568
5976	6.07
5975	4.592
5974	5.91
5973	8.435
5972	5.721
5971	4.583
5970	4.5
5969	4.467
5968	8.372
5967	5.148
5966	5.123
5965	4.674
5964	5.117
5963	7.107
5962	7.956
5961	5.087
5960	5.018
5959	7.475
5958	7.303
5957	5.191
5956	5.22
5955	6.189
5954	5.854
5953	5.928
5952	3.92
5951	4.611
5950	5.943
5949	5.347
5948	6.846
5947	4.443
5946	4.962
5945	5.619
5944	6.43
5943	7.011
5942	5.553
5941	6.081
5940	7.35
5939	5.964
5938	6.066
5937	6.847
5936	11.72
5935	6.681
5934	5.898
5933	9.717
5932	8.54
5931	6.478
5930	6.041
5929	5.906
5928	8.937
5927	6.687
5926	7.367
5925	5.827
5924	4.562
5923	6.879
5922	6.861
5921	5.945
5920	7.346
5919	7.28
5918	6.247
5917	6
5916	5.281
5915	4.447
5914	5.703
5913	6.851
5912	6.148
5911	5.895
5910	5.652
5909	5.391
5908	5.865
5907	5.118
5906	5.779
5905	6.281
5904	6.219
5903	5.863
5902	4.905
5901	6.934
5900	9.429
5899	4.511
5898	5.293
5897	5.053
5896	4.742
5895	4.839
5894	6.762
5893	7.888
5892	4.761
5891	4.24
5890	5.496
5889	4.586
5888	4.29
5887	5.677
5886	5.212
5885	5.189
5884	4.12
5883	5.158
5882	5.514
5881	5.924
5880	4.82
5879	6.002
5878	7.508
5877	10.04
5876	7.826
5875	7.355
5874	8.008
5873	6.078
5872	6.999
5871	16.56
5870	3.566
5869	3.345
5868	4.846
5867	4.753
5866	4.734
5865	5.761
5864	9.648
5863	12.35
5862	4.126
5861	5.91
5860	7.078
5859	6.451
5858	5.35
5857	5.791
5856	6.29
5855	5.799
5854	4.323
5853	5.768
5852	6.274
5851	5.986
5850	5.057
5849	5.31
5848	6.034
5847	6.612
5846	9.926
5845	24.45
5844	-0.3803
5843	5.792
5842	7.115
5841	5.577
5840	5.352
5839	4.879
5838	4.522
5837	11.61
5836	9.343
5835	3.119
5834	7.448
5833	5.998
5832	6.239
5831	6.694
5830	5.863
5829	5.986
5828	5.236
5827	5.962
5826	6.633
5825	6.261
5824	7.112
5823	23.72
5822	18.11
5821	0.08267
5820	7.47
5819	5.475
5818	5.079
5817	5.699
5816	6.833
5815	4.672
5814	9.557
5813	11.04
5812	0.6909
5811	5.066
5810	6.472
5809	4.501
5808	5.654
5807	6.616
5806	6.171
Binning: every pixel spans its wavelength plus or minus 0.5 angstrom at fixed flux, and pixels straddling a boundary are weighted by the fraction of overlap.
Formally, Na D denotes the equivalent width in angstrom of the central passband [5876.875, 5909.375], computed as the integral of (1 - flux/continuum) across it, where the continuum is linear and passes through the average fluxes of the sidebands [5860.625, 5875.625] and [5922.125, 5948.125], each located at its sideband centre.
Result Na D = 5.5 angstrom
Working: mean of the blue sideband 6.95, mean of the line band 5.69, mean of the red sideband 6.71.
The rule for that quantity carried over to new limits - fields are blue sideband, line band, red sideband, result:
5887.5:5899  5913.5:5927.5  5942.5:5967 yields -1.8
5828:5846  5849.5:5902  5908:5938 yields 5.6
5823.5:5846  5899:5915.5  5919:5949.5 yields 1.9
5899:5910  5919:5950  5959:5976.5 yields -3.7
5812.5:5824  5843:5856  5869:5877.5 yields 2.1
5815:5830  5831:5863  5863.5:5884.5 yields 2.3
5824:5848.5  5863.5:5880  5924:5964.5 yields -0.6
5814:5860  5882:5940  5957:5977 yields 2.0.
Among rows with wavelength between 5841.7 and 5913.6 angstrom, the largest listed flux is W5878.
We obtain 24.45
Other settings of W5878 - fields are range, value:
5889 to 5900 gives 9.429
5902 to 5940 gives 11.72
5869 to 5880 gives 16.56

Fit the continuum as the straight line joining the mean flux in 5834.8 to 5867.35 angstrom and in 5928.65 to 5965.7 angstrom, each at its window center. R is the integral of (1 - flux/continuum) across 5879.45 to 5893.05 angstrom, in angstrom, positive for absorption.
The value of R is 3.0 angstrom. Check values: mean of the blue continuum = 6.73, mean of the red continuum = 6.27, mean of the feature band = 5.12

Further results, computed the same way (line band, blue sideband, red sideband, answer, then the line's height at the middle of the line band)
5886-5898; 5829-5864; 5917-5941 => 2.7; 6.86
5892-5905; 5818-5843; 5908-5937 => 1.5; 6.8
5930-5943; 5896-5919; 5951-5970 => -3.1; 5.81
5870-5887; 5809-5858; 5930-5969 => -0.5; 6.66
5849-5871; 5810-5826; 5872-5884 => 2.7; 6.97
